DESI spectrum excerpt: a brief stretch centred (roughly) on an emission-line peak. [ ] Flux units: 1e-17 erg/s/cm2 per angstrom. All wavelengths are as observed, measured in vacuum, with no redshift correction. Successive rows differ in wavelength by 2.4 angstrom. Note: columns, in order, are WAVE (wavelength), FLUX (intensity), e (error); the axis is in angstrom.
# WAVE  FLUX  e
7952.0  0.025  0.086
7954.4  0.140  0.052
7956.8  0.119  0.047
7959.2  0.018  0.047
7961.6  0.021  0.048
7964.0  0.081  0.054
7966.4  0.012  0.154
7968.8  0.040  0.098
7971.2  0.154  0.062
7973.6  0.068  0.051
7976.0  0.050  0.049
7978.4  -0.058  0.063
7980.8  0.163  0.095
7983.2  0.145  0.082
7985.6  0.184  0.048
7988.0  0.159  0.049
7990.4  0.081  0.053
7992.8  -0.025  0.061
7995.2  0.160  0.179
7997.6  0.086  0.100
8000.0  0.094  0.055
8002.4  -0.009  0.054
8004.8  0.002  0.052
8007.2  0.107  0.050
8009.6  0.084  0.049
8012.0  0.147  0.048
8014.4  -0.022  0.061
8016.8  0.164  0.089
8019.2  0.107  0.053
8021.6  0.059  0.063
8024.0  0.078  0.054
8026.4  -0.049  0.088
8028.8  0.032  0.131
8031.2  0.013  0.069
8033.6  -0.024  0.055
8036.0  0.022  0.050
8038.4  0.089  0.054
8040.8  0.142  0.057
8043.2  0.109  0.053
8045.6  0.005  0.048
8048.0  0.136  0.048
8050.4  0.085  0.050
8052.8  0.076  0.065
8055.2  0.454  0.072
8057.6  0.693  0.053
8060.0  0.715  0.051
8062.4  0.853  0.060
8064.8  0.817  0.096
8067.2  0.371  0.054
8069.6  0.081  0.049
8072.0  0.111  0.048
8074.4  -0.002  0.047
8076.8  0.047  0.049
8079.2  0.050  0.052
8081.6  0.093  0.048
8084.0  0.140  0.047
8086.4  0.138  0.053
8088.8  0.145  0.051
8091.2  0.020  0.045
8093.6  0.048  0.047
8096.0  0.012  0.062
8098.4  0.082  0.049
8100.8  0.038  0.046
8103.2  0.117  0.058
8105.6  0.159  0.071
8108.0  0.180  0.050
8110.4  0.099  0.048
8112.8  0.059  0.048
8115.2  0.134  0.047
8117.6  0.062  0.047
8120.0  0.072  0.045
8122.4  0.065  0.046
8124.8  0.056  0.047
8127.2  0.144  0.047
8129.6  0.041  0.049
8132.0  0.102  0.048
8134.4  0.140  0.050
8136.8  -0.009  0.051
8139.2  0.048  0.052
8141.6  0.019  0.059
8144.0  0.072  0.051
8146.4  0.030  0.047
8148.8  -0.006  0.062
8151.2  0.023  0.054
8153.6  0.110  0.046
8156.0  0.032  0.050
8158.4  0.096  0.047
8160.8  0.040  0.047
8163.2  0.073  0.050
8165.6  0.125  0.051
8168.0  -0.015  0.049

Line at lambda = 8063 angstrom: [O II]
